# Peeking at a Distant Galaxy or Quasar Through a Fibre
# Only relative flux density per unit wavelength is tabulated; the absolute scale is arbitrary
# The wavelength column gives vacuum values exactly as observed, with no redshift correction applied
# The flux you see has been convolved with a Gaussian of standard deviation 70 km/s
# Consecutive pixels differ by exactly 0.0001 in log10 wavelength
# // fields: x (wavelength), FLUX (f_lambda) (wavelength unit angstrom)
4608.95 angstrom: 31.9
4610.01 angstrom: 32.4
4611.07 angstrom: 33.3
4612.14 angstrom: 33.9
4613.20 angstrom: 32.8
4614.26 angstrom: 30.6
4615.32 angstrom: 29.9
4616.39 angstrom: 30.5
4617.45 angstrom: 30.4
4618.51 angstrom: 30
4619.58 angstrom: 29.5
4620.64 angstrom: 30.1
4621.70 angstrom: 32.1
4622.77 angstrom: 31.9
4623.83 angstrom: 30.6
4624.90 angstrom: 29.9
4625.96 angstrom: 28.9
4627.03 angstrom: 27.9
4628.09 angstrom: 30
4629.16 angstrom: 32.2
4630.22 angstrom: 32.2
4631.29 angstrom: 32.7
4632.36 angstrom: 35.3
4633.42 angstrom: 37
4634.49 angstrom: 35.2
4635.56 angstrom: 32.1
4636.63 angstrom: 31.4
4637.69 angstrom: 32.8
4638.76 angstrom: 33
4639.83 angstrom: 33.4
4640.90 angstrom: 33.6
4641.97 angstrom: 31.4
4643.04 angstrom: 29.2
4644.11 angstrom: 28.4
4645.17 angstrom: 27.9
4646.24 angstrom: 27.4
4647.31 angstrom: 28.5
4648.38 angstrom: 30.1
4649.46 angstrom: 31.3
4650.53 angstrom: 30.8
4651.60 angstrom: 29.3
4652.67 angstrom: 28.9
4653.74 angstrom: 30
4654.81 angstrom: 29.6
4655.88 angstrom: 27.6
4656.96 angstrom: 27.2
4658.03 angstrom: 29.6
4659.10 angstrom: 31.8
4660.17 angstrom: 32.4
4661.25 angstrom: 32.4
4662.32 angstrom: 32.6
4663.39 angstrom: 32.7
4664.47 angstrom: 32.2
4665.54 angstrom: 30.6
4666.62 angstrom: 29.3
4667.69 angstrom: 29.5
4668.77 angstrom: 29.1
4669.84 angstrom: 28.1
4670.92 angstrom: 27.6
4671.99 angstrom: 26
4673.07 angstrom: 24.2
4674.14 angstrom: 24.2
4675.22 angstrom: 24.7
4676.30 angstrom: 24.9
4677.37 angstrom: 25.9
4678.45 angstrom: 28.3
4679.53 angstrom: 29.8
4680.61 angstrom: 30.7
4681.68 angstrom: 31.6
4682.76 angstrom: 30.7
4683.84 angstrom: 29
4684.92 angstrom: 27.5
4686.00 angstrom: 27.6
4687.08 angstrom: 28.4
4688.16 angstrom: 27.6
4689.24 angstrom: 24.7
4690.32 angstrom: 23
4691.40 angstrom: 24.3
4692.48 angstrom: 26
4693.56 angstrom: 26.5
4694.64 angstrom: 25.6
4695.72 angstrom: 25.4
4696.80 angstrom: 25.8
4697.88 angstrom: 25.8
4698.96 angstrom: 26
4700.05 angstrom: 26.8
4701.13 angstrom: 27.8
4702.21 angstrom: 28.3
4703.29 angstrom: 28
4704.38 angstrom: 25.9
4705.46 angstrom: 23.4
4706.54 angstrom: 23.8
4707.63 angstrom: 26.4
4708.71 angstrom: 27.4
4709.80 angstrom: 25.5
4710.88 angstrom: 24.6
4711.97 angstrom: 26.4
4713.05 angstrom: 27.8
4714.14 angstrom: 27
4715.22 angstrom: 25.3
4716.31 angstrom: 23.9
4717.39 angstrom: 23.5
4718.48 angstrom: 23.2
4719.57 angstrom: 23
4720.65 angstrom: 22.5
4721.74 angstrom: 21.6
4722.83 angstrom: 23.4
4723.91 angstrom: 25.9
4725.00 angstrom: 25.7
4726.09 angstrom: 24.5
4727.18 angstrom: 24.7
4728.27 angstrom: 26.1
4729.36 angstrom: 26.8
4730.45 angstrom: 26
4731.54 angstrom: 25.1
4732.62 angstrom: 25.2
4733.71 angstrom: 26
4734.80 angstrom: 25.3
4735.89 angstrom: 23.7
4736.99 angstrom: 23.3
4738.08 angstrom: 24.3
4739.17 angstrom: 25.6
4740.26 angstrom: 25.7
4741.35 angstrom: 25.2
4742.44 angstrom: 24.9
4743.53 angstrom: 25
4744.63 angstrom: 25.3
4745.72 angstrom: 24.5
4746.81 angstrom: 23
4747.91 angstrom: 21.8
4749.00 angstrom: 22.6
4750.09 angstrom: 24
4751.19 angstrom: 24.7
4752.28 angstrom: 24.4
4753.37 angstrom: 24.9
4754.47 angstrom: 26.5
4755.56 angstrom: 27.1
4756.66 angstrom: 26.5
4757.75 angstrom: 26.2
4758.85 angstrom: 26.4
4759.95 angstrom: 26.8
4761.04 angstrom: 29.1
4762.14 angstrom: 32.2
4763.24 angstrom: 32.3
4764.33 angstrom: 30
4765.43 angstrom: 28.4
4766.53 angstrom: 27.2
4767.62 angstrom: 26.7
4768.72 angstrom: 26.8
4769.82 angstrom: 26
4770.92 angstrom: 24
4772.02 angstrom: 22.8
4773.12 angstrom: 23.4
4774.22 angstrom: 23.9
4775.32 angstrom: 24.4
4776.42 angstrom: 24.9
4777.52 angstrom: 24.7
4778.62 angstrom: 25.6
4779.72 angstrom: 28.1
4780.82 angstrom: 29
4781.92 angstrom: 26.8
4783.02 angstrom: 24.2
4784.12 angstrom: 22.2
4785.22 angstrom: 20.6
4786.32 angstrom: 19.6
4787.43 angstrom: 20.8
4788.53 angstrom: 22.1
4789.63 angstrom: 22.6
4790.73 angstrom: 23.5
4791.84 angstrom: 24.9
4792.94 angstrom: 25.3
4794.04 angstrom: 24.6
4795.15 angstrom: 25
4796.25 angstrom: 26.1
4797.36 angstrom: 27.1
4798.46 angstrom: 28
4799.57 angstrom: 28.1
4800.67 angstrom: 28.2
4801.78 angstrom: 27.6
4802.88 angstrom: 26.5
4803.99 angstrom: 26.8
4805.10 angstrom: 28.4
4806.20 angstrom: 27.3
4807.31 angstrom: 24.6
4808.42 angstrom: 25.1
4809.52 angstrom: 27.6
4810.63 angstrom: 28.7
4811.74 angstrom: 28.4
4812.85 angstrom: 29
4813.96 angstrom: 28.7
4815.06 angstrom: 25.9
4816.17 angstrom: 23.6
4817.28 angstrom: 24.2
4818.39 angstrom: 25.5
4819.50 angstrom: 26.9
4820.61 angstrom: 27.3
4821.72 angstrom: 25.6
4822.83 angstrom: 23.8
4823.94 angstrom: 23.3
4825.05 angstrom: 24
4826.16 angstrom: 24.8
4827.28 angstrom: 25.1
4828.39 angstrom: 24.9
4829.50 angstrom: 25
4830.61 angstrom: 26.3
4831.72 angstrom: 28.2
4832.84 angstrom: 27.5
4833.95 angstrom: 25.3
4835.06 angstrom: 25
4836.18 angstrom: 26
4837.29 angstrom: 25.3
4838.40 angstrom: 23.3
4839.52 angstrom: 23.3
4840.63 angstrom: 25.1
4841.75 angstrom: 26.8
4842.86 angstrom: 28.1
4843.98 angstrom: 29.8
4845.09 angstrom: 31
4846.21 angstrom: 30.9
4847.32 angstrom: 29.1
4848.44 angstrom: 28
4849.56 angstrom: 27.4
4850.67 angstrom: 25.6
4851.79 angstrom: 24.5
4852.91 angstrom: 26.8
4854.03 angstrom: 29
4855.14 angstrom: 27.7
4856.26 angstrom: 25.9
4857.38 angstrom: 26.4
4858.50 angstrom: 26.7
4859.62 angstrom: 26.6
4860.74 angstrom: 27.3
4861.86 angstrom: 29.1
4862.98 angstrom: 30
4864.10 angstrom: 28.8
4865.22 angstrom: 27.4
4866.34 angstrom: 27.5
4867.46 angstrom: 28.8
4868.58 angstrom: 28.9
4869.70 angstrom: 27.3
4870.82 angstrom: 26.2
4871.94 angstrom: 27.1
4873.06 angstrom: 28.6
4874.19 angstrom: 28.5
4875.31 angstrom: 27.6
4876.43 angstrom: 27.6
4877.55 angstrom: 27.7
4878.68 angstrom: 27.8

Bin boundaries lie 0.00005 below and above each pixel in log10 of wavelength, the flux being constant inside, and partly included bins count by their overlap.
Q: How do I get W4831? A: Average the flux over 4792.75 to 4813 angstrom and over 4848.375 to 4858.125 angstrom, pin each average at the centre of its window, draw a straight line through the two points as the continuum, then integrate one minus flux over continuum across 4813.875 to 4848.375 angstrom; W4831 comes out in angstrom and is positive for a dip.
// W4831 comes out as 0.9 angstrom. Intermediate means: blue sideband 27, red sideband 26.7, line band 26.1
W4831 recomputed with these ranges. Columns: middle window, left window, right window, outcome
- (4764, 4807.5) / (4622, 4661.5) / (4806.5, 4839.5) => 2.3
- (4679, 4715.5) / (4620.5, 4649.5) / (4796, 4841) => 3.4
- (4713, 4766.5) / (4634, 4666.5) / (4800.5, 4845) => 5.5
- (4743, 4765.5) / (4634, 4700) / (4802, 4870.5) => 1.2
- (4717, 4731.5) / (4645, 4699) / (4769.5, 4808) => 1.3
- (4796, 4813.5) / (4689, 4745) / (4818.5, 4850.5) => -0.9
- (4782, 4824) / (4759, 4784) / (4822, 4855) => 1.5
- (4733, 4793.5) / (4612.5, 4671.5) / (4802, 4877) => 6.7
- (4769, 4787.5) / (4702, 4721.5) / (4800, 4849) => 1.2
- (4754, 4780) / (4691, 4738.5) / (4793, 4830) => -0.9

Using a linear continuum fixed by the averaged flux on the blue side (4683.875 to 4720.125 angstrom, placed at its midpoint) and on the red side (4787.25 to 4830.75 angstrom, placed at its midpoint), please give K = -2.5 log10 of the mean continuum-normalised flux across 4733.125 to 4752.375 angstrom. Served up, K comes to 0.06 mag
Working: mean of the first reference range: 25.9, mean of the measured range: 24.4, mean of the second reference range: 25.8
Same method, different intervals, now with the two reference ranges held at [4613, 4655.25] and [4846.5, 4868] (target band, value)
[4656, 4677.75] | 0.06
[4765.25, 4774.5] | 0.14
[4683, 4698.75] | 0.15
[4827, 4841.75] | 0.10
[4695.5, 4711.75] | 0.15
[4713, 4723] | 0.23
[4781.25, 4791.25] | 0.26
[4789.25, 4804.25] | 0.10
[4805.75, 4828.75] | 0.09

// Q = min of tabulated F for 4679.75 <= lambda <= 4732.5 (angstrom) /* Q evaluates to 21.6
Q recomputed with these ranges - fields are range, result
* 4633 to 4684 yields 24.2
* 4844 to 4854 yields 24.5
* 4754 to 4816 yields 19.6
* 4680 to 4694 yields 23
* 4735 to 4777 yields 21.8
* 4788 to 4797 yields 22.1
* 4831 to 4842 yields 23.3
